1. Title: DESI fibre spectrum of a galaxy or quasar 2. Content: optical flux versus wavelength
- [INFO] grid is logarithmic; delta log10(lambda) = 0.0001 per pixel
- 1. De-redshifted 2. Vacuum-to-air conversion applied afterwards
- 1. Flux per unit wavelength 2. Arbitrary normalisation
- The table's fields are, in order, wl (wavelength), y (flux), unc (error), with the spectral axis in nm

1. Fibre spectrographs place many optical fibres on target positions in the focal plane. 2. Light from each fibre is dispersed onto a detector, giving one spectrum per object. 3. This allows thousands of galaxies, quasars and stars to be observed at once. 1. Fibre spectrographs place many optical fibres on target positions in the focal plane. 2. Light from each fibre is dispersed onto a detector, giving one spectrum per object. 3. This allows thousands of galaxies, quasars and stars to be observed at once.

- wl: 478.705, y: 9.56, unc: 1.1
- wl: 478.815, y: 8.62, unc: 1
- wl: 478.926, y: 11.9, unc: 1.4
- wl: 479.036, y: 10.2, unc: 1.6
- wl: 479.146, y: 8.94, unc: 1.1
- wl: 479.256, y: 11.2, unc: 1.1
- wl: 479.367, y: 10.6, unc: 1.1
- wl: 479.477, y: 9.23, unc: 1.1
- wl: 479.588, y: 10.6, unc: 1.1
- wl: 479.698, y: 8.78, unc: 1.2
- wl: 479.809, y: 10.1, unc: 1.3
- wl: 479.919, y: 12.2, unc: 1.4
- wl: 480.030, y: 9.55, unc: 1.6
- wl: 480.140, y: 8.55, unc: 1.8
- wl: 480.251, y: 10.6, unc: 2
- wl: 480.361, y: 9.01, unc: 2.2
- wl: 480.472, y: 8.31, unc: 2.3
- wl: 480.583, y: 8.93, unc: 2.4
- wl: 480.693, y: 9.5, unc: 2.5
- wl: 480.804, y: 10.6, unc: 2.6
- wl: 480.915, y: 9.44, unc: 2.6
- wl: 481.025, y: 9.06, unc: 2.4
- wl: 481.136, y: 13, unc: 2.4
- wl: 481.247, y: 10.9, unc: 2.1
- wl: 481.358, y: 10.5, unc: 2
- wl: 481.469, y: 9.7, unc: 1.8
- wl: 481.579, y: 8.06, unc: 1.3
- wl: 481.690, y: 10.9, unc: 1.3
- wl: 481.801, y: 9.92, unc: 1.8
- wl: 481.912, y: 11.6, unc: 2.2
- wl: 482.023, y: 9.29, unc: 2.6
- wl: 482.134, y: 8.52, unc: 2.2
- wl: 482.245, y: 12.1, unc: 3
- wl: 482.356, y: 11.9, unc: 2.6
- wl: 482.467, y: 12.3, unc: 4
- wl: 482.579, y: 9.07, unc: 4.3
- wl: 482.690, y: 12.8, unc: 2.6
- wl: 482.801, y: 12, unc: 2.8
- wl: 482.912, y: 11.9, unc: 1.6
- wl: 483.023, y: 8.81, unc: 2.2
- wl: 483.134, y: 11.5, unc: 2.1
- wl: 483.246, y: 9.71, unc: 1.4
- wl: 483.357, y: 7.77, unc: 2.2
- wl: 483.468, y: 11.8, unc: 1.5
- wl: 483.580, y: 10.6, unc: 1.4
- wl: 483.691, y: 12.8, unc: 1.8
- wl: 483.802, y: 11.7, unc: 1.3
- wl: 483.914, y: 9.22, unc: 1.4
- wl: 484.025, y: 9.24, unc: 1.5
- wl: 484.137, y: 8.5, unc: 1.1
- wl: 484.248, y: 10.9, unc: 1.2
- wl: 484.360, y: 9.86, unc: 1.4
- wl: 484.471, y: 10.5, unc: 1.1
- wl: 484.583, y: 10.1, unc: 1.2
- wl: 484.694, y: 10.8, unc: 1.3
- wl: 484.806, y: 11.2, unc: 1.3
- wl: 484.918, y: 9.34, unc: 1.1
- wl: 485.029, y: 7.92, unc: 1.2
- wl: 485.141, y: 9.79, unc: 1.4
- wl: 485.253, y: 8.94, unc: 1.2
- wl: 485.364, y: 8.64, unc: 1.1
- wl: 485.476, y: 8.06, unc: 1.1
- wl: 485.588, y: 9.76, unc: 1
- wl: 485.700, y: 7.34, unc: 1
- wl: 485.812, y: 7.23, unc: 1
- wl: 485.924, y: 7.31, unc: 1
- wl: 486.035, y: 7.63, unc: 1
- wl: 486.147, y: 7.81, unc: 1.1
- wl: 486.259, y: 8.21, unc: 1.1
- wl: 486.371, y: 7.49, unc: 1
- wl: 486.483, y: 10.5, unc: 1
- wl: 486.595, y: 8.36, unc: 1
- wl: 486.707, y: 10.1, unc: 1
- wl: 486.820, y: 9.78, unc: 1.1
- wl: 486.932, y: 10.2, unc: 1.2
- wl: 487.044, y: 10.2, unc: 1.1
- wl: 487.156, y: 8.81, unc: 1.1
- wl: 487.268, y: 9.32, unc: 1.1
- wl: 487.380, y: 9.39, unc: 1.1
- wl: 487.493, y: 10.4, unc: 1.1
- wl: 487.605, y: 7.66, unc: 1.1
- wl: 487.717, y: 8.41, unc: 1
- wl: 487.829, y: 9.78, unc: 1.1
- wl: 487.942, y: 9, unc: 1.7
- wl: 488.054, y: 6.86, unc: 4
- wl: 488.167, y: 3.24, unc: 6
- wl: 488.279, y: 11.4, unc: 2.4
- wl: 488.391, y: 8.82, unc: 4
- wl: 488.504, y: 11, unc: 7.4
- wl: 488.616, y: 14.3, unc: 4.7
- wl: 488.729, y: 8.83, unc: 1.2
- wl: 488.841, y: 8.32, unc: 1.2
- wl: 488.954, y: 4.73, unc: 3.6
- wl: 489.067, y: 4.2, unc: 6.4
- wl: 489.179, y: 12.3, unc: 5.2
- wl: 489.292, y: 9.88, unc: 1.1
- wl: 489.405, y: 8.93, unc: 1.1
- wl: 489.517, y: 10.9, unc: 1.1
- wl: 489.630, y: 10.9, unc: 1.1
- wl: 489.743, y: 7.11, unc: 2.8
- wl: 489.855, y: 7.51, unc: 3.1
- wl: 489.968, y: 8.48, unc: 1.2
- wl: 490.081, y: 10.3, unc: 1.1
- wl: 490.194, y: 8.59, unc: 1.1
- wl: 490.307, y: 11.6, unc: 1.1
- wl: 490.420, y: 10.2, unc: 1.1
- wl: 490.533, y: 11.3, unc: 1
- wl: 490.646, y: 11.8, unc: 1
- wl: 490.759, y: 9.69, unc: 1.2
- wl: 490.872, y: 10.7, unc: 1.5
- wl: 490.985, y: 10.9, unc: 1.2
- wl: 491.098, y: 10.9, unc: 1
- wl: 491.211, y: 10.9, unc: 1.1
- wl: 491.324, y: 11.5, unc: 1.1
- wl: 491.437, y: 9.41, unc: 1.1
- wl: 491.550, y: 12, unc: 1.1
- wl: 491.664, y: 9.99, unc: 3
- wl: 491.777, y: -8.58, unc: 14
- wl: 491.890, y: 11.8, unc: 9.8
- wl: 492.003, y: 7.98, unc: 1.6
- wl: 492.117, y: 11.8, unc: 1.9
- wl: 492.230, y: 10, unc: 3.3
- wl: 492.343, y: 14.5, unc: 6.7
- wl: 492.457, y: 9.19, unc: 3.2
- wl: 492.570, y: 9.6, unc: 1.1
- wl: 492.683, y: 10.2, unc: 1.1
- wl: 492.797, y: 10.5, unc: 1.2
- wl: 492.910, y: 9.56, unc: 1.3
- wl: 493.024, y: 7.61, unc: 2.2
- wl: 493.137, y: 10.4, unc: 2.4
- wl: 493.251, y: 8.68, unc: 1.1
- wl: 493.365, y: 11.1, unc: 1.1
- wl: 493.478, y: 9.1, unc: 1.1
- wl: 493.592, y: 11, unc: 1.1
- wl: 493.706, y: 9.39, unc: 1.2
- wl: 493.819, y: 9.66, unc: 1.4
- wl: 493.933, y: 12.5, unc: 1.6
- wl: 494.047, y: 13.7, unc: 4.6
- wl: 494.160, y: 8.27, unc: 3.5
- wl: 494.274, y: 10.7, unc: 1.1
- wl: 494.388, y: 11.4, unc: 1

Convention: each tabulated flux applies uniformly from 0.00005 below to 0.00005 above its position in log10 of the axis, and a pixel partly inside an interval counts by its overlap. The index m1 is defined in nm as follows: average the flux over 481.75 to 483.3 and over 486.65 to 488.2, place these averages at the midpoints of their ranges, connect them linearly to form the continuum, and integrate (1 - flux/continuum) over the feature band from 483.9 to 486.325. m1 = 0.20 nm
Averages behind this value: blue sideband 10.8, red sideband 8.87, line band 9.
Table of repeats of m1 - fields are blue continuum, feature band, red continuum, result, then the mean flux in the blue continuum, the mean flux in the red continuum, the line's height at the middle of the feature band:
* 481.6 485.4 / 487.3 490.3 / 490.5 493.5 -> 0.30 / 10.3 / 9.72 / 9.95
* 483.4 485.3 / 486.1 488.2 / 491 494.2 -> 0.26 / 10.2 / 9.76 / 10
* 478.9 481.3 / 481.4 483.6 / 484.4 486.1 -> -0.23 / 10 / 8.98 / 9.54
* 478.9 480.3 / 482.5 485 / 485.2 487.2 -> -0.33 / 10.2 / 8.69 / 9.23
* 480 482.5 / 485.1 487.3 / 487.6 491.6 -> 0.22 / 10.1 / 9.53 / 9.76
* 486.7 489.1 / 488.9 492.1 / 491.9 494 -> 0.13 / 8.87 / 10.2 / 9.56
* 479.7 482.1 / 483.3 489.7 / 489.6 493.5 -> 0.36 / 9.95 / 9.63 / 9.78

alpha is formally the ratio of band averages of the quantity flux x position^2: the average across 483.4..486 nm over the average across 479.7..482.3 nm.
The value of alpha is 1.0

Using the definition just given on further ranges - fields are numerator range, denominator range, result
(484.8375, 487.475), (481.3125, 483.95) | 0.84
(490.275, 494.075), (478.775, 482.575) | 1.03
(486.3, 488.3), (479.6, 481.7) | 0.92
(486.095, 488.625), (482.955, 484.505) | 0.90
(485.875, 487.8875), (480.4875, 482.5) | 0.89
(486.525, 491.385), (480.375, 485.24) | 0.95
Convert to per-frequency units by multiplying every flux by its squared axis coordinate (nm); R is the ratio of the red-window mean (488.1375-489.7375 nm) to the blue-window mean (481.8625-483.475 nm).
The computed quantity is 0.9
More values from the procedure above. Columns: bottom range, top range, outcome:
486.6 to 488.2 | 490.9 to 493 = 1.10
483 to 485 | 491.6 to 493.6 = 0.92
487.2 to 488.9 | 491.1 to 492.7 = 1.04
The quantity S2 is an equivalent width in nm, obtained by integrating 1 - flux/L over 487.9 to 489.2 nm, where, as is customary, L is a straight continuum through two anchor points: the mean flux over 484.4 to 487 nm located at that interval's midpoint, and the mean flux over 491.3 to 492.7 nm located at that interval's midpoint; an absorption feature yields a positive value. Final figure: 0.08 nm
